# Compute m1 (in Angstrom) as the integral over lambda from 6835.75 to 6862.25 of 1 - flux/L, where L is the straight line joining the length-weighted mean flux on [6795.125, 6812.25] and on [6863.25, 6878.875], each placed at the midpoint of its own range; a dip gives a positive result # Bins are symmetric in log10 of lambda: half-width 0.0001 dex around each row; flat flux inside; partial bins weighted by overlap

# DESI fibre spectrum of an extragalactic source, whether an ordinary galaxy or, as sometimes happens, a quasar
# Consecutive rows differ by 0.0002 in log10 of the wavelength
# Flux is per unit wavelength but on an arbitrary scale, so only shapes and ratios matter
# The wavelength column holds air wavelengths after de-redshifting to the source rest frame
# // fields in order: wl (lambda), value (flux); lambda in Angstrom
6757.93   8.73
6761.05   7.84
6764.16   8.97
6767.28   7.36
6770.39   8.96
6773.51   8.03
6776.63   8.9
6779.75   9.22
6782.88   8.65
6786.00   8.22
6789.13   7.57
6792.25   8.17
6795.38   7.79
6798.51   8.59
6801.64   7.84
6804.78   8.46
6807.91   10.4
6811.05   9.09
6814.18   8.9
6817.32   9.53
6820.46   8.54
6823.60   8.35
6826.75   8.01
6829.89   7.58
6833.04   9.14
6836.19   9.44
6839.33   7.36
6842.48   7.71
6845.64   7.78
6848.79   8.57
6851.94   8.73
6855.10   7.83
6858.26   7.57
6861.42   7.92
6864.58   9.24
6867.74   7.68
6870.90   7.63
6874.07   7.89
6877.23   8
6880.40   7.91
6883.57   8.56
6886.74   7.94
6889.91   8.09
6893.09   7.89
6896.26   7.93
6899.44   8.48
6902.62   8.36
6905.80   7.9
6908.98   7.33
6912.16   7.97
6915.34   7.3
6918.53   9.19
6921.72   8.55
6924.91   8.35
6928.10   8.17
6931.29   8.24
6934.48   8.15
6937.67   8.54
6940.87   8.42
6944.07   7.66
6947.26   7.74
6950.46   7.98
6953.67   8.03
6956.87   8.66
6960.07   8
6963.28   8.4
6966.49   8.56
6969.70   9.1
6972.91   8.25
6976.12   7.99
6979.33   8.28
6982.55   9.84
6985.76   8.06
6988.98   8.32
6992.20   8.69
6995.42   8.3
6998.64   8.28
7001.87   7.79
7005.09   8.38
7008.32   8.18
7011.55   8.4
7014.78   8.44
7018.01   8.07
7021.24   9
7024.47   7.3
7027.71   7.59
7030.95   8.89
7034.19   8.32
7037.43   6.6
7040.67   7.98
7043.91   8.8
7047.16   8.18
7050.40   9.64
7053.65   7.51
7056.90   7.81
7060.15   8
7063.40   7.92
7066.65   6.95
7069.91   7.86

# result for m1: 0.8 Angstrom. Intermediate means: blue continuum 8.75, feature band 8.05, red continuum 8.07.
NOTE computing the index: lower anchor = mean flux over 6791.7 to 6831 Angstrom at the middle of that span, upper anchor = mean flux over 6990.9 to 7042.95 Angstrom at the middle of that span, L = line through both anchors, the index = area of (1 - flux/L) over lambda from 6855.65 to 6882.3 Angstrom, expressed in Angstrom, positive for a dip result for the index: 1.5 Angstrom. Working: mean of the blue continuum 8.58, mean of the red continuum 8.14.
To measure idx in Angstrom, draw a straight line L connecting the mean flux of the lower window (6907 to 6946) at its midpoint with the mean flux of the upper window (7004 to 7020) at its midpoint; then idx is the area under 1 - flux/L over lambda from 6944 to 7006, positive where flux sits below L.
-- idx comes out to -0.7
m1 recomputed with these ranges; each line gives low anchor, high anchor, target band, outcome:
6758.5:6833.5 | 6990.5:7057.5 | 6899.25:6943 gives 0.7 Angstrom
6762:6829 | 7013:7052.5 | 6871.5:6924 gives 2.0 Angstrom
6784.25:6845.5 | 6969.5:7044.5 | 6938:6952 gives 0.5 Angstrom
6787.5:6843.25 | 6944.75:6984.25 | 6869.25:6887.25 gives 1.0 Angstrom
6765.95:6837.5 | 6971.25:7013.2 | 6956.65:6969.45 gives -0.1 Angstrom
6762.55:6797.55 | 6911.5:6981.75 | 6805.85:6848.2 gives -1.4 Angstrom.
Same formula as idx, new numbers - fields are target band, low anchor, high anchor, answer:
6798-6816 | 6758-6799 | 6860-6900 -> -1.4 Angstrom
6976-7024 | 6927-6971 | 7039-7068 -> -1.2 Angstrom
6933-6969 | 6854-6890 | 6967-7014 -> 0.3 Angstrom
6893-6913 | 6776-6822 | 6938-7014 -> 1.1 Angstrom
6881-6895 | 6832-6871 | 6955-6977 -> 0.3 Angstrom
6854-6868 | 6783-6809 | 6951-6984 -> 0.5 Angstrom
